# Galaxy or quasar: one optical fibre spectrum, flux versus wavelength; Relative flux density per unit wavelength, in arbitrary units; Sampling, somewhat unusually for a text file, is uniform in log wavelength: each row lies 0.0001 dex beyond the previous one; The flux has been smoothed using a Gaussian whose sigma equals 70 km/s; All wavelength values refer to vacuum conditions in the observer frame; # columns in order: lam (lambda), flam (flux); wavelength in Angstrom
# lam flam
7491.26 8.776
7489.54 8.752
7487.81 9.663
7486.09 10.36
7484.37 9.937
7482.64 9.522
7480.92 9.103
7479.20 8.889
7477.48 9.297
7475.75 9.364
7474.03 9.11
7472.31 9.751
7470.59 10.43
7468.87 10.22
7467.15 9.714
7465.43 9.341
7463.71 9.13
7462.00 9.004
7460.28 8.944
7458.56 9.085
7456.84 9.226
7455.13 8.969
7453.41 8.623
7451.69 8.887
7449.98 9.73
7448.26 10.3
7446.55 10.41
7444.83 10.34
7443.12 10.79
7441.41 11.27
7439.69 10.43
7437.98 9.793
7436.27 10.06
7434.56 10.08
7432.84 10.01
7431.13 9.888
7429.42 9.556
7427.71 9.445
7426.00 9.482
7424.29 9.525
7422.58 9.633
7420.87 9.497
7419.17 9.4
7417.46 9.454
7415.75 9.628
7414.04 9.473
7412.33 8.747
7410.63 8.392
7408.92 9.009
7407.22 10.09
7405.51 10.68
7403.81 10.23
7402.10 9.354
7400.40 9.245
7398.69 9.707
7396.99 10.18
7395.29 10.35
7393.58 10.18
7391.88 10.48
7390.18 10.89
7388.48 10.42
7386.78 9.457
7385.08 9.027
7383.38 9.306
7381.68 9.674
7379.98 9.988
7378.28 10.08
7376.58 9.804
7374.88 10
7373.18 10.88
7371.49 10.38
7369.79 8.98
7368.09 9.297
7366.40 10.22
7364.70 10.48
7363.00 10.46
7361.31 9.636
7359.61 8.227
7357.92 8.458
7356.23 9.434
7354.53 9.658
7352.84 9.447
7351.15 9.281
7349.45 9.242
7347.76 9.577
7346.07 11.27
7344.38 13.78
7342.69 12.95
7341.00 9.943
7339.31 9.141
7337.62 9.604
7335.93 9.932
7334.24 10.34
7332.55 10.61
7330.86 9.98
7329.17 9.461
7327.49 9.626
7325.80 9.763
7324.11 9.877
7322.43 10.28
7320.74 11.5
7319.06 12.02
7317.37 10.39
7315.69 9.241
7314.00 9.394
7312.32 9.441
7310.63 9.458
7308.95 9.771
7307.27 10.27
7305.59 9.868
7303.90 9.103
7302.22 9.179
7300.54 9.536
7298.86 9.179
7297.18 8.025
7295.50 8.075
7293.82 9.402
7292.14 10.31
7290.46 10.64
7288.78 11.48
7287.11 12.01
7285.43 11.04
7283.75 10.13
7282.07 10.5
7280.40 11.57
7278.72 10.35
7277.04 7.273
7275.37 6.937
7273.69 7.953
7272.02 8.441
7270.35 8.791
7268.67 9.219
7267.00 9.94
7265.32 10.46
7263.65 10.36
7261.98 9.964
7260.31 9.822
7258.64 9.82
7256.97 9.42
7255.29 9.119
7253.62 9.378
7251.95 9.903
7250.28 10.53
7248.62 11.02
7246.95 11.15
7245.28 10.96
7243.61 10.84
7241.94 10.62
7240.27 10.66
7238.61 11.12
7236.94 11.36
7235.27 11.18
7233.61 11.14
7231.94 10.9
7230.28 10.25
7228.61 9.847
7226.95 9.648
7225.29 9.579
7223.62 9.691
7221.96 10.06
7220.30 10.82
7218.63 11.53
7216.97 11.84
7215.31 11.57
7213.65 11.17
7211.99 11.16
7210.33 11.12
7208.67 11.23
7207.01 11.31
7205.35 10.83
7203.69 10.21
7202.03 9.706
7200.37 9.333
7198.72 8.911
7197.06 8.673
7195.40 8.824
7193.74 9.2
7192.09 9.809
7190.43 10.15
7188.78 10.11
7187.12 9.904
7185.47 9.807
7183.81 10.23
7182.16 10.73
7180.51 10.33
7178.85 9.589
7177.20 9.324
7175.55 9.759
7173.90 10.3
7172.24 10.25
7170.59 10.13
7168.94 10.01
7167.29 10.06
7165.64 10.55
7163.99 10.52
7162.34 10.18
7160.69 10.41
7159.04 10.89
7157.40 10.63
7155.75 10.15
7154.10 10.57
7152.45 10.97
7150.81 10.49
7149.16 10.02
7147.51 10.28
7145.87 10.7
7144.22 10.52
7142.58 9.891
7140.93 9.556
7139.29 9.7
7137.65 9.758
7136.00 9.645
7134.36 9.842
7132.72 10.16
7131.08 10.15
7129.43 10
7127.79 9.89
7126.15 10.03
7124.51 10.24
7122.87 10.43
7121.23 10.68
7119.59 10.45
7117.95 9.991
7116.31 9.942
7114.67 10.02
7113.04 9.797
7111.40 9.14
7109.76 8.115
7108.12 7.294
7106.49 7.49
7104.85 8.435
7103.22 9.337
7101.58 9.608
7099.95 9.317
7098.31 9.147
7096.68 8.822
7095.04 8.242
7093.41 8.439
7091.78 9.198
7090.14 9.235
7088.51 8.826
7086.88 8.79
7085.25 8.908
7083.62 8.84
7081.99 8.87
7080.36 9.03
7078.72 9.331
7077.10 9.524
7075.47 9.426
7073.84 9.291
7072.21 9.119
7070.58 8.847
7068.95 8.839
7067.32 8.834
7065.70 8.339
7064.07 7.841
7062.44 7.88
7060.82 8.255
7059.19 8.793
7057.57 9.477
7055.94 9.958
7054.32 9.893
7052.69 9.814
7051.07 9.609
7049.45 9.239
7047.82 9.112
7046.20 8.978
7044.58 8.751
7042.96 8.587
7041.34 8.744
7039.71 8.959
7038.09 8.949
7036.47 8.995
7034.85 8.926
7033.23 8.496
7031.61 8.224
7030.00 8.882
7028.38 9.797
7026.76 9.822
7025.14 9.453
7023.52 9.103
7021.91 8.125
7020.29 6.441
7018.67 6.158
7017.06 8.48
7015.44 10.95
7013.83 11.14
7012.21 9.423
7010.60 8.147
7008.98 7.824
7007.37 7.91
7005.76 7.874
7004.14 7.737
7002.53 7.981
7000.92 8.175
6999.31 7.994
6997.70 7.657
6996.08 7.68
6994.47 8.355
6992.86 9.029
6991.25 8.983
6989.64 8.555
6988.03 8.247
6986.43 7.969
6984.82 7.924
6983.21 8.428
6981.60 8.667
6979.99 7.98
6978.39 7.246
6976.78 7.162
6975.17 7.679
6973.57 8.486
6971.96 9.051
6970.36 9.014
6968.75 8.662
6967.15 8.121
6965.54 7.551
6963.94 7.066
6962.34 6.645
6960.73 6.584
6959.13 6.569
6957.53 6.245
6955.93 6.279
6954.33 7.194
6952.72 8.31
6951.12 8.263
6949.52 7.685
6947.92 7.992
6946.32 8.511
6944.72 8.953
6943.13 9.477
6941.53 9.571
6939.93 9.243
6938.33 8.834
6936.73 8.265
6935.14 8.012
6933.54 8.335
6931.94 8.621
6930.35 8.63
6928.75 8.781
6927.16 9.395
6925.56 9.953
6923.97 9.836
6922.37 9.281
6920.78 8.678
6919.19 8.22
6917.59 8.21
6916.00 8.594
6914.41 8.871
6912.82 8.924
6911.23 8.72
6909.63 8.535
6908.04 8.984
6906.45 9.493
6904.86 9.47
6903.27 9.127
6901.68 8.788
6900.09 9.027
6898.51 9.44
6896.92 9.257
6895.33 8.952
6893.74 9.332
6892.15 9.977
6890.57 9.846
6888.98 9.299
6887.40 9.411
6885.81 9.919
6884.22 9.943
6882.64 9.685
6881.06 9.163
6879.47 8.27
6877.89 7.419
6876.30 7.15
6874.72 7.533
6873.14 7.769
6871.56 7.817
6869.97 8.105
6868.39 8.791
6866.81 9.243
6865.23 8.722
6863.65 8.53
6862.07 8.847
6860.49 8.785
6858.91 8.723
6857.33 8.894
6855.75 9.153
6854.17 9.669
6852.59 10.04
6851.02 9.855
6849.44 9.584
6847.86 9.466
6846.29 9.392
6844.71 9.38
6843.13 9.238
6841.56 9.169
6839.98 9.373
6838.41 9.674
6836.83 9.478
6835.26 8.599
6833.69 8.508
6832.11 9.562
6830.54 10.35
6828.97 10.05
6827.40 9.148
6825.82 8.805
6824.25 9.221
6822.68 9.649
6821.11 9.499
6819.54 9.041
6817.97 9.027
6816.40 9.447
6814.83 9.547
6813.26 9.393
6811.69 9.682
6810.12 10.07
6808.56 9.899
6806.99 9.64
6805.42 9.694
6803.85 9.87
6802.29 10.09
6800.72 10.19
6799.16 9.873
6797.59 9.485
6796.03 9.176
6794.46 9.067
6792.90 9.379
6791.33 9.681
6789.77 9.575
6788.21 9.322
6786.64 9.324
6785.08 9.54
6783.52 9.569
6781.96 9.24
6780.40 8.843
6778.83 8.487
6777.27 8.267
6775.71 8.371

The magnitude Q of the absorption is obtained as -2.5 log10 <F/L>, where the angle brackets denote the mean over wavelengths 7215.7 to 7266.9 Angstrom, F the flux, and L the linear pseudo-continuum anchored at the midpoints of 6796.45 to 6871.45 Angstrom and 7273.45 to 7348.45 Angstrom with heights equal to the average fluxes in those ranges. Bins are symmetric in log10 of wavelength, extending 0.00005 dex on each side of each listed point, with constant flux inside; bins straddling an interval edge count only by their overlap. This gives -0.054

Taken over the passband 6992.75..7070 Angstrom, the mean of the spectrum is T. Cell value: 8.7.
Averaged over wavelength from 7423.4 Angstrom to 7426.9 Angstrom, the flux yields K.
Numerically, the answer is 9.5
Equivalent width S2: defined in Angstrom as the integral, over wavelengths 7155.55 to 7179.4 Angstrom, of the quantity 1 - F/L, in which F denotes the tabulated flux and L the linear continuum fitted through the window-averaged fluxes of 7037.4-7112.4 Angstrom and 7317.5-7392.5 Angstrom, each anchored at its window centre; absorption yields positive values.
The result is -2.3 Angstrom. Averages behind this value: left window 8.9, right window 10.1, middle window 10.2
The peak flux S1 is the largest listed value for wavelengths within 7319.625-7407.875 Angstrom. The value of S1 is 13.78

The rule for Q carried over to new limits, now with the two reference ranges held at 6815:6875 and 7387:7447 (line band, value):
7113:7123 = -0.08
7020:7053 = 0.05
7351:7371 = 0.04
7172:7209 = -0.04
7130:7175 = -0.08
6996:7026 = 0.12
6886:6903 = -0.02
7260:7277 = 0.07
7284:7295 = -0.10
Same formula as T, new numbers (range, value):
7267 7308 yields 9.56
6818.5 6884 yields 9.02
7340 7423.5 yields 9.88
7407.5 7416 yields 9.08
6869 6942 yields 8.88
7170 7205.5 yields 9.8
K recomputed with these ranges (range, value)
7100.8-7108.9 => 8.44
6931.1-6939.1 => 8.42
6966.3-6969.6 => 8.37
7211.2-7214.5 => 11.2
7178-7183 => 10.2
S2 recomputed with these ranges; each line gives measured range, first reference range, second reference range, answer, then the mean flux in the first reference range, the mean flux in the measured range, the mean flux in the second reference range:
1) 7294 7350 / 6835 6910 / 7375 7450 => -1.6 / 9.05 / 9.99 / 9.85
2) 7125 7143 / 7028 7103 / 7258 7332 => -1.3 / 8.98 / 9.88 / 9.77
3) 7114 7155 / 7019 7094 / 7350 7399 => -4.6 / 8.91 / 10.2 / 9.8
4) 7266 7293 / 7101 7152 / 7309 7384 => 0.4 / 9.74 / 9.79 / 10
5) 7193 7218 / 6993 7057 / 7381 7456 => -3.1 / 8.73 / 10.4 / 9.78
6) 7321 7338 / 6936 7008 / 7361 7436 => -0.9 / 8.04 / 10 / 9.79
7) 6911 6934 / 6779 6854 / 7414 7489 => 1.5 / 9.48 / 8.88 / 9.65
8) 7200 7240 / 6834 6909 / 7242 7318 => -4.3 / 9.06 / 10.7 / 9.78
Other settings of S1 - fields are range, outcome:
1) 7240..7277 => 11.15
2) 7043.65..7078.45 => 9.958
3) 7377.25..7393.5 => 10.89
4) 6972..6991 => 8.667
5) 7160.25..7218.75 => 11.84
